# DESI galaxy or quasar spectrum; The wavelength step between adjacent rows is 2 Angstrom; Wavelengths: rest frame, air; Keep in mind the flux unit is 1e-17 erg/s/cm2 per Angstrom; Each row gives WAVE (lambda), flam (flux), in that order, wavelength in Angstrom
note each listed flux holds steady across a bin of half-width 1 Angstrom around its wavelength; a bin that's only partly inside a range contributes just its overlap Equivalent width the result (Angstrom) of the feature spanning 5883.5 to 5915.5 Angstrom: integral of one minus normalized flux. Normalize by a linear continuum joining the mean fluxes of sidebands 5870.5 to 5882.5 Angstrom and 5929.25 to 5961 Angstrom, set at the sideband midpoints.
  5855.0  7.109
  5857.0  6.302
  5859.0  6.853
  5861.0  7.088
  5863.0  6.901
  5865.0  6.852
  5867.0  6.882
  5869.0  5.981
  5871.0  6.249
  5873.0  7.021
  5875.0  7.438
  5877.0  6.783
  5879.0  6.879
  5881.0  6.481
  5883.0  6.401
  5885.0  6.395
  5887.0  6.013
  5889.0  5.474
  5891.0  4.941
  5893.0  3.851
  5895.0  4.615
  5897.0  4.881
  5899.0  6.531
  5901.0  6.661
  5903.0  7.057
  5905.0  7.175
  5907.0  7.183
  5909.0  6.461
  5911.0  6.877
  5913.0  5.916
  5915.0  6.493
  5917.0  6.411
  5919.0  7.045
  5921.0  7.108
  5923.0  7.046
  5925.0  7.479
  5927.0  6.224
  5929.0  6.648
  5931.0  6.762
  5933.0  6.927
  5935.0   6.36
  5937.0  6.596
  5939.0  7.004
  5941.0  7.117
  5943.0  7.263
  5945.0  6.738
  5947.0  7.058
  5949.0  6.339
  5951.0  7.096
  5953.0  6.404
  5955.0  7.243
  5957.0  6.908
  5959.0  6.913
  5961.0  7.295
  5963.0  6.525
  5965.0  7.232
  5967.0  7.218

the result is 3.7 Angstrom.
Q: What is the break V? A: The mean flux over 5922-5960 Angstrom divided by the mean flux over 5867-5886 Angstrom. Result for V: 1.0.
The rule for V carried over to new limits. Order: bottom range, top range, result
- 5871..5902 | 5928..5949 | 1.13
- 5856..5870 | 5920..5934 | 1.03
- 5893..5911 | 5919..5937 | 1.10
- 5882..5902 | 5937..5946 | 1.25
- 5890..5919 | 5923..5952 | 1.12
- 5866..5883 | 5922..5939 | 1.01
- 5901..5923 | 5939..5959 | 1.02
